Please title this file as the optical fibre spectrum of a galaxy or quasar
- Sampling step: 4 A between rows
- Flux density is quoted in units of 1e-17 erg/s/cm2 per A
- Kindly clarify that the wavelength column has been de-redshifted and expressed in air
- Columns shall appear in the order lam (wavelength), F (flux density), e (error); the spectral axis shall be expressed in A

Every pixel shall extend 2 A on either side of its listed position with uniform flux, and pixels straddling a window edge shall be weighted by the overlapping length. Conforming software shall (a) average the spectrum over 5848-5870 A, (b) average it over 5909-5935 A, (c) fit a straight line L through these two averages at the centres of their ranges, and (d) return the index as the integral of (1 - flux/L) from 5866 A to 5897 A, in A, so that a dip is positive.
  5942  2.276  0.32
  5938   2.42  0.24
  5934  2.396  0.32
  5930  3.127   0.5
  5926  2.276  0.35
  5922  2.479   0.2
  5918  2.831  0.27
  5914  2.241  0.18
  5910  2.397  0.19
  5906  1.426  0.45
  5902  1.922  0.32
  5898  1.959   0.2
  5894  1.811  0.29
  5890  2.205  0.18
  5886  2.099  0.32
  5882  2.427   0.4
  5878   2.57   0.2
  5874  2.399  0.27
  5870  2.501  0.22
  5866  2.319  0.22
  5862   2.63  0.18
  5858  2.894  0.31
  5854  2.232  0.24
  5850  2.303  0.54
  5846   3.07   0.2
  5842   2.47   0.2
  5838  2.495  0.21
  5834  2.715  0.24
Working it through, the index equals 2.8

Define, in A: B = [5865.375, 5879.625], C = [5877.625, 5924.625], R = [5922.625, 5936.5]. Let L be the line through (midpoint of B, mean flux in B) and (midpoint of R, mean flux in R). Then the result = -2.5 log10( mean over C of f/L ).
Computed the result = 0.154 mag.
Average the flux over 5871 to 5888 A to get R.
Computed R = 2.38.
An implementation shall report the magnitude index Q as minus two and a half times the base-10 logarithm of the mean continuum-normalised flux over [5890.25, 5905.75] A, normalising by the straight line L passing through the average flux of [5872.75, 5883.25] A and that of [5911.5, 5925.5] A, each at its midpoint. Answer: 0.30 mag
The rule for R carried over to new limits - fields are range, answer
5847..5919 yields 2.29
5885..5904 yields 1.99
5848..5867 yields 2.48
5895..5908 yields 1.77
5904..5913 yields 1.95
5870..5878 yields 2.47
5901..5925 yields 2.23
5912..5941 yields 2.53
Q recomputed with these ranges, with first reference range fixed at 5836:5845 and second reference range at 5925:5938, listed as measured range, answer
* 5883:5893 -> 0.20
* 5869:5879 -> 0.04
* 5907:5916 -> 0.17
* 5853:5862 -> -0.02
